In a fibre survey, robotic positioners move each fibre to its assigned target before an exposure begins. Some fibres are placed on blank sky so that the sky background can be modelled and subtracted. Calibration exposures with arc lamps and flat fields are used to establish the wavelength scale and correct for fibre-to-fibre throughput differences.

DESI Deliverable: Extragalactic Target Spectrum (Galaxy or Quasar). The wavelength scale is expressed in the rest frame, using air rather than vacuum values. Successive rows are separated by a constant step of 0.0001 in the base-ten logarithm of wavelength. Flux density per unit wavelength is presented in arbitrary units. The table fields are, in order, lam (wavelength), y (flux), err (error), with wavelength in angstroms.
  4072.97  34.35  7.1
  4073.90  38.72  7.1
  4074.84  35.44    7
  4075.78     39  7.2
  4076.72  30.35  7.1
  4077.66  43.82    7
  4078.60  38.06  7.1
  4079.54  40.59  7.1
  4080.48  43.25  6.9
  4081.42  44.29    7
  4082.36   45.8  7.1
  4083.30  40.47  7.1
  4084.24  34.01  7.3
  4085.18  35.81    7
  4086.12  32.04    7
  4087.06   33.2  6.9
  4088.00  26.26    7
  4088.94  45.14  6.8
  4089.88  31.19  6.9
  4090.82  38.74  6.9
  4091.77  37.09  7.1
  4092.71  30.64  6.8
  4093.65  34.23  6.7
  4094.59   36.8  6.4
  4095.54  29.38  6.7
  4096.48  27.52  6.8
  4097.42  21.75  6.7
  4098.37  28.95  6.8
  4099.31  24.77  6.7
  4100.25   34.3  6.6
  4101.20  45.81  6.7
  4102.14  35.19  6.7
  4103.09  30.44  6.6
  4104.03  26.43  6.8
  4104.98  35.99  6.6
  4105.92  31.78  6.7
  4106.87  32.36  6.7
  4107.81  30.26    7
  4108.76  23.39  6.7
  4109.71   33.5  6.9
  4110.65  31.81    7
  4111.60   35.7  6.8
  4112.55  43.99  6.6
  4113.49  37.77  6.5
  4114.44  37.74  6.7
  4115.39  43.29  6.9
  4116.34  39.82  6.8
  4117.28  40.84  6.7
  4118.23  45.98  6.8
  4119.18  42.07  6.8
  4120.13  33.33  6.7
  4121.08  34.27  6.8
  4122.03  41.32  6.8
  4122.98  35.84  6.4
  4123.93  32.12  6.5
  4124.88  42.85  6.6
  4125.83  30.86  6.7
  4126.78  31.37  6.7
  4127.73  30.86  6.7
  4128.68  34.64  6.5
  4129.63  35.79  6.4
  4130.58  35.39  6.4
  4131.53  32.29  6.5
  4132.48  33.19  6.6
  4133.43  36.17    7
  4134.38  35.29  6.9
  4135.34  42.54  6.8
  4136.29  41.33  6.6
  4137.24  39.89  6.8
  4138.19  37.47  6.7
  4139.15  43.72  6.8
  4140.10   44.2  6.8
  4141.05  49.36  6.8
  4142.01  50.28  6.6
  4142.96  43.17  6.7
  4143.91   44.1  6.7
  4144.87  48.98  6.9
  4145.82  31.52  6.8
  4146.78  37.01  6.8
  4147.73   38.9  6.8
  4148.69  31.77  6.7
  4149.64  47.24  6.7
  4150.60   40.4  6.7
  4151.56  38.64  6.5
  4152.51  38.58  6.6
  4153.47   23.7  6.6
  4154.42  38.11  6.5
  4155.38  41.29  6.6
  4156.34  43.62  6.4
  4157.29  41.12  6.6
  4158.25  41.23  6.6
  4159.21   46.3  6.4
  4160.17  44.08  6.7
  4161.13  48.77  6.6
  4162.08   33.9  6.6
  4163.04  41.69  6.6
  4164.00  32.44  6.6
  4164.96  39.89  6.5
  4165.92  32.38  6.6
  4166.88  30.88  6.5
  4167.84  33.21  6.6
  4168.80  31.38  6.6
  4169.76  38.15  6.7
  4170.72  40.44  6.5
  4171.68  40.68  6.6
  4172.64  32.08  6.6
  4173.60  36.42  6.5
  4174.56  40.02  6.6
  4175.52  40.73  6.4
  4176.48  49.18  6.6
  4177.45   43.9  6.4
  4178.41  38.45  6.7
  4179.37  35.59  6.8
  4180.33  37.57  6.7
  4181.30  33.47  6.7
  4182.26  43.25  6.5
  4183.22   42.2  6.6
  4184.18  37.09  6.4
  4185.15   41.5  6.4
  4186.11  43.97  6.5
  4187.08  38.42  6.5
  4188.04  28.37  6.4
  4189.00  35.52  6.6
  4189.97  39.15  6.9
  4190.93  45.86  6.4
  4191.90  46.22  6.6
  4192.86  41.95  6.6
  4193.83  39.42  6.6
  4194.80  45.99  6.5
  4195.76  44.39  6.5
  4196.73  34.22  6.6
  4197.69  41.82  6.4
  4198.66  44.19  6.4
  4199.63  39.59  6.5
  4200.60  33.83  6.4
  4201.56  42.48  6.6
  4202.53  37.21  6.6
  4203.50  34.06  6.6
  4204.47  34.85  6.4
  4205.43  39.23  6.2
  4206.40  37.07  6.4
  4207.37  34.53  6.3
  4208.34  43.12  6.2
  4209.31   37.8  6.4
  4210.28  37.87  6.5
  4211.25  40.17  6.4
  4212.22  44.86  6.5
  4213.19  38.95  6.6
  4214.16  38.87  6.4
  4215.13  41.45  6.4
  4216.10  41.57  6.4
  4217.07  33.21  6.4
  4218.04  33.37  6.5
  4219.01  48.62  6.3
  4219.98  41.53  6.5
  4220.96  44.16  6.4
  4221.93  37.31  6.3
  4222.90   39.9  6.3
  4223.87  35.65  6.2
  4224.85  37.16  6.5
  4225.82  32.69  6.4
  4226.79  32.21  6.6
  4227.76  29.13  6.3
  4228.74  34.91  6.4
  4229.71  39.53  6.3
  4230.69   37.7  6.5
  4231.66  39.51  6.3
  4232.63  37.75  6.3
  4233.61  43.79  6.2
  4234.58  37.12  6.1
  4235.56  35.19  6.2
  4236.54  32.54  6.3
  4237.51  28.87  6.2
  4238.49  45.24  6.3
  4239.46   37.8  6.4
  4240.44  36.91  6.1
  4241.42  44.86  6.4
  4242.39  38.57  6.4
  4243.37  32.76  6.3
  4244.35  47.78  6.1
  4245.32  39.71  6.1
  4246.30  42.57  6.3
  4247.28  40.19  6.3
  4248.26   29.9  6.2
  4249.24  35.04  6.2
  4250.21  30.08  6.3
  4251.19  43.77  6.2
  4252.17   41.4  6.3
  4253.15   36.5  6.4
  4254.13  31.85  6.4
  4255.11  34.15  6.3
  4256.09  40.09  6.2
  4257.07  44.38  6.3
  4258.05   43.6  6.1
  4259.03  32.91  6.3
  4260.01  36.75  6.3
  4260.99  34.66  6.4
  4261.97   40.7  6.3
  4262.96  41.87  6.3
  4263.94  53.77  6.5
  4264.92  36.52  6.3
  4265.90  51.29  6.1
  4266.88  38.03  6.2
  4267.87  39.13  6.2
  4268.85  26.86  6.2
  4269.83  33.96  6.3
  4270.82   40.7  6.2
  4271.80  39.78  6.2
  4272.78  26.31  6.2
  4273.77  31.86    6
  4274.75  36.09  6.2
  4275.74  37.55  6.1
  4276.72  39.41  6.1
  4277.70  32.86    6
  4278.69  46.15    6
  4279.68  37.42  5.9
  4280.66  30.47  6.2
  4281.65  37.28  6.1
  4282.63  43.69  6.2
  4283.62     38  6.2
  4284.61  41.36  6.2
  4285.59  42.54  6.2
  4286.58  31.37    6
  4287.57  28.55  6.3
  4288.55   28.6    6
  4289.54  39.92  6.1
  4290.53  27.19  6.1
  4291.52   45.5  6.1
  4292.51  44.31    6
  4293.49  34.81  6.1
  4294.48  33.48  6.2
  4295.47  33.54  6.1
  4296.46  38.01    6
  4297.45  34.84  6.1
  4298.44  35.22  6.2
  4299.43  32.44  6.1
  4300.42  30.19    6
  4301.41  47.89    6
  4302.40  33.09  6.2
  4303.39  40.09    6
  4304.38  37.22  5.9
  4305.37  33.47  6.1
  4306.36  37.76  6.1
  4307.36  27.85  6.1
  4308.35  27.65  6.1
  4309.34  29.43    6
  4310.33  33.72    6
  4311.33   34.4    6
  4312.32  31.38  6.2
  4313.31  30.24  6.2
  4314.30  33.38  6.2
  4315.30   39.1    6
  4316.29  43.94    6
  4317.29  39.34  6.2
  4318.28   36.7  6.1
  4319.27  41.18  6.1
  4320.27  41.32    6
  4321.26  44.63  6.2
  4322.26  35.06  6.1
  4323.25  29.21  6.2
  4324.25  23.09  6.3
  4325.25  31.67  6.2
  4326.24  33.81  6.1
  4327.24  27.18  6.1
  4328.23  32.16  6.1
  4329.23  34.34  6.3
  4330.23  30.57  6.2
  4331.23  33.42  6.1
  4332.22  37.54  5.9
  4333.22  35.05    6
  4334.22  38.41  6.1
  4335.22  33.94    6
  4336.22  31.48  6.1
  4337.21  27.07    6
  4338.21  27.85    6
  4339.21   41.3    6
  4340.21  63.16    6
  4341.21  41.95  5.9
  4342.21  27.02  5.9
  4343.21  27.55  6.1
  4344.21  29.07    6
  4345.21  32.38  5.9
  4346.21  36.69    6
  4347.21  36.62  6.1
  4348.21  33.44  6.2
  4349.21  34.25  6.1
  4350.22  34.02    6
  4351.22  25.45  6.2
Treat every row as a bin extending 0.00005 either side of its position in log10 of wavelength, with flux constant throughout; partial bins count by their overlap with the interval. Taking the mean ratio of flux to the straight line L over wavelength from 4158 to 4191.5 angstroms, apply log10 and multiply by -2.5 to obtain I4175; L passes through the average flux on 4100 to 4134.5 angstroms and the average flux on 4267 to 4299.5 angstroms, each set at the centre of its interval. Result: -0.090 mag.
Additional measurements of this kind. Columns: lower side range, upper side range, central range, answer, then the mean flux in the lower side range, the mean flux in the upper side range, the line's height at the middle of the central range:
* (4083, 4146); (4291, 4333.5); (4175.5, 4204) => -0.12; 36.1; 35.1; 35.7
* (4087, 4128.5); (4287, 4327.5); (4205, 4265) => -0.11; 34.5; 34.9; 34.8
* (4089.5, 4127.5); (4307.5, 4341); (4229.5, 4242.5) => -0.10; 34.5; 34.9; 34.8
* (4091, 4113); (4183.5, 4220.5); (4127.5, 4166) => -0.11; 32.3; 39.5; 35.6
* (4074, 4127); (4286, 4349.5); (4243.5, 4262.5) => -0.09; 35.6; 34.8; 35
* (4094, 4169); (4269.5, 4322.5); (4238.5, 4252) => -0.07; 36.9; 36.2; 36.4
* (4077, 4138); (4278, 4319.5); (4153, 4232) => -0.09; 35.6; 36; 35.8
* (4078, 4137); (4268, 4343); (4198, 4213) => -0.10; 35.5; 35.4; 35.5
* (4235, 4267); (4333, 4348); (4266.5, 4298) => 0.04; 38.8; 35.3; 37.6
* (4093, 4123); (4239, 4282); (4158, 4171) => -0.07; 34.5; 38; 35.8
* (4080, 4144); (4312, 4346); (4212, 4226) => -0.11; 36.3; 34.9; 35.6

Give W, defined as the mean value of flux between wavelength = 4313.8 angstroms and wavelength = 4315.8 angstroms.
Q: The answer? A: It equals 36.3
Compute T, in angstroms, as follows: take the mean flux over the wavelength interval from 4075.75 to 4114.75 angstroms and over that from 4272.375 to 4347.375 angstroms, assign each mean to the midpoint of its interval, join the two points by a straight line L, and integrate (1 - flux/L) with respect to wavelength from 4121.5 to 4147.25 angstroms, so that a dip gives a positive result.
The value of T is -2.80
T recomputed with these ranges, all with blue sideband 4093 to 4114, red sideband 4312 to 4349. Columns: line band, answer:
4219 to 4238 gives -1.8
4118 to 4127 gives -1.2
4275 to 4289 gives -1.0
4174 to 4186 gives -2.6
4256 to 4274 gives -2.3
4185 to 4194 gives -1.8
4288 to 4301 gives -0.3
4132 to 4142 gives -2.5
